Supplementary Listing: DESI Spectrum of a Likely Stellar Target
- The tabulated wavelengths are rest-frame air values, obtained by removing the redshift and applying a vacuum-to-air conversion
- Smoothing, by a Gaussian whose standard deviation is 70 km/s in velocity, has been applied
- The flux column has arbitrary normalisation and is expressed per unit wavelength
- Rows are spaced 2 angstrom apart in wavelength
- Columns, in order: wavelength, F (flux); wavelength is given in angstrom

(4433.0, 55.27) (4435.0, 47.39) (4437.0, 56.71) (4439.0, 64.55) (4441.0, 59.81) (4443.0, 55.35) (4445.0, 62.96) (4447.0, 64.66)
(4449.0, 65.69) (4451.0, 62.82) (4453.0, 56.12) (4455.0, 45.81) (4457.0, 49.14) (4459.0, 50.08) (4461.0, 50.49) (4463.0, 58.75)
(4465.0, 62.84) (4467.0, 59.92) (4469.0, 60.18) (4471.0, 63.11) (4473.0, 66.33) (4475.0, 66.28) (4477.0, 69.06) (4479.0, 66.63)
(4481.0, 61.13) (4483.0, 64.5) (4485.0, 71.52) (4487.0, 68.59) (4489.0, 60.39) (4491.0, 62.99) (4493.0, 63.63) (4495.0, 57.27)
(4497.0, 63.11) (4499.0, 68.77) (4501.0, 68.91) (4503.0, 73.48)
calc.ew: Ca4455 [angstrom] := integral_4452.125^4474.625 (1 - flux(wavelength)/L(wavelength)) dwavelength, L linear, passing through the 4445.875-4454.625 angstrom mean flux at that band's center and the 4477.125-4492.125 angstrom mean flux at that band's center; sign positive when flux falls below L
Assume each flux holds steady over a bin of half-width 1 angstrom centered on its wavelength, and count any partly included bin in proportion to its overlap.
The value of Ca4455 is 2.1 angstrom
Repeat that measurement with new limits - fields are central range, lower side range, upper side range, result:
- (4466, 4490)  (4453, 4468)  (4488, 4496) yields -2.8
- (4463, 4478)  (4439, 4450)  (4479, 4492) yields 0.1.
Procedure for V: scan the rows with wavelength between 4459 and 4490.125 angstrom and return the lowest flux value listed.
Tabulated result 50.08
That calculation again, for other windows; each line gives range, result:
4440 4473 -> 45.81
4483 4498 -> 57.27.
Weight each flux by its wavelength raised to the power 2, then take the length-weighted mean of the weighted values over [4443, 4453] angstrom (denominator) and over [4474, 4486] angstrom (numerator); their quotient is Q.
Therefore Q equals 1.1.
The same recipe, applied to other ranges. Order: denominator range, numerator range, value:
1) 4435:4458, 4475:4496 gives 1.13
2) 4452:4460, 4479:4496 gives 1.29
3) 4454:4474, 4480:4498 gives 1.14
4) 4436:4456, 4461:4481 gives 1.07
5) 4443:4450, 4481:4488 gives 1.08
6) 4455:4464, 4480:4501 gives 1.27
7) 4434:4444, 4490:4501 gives 1.15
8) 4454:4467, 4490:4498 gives 1.17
